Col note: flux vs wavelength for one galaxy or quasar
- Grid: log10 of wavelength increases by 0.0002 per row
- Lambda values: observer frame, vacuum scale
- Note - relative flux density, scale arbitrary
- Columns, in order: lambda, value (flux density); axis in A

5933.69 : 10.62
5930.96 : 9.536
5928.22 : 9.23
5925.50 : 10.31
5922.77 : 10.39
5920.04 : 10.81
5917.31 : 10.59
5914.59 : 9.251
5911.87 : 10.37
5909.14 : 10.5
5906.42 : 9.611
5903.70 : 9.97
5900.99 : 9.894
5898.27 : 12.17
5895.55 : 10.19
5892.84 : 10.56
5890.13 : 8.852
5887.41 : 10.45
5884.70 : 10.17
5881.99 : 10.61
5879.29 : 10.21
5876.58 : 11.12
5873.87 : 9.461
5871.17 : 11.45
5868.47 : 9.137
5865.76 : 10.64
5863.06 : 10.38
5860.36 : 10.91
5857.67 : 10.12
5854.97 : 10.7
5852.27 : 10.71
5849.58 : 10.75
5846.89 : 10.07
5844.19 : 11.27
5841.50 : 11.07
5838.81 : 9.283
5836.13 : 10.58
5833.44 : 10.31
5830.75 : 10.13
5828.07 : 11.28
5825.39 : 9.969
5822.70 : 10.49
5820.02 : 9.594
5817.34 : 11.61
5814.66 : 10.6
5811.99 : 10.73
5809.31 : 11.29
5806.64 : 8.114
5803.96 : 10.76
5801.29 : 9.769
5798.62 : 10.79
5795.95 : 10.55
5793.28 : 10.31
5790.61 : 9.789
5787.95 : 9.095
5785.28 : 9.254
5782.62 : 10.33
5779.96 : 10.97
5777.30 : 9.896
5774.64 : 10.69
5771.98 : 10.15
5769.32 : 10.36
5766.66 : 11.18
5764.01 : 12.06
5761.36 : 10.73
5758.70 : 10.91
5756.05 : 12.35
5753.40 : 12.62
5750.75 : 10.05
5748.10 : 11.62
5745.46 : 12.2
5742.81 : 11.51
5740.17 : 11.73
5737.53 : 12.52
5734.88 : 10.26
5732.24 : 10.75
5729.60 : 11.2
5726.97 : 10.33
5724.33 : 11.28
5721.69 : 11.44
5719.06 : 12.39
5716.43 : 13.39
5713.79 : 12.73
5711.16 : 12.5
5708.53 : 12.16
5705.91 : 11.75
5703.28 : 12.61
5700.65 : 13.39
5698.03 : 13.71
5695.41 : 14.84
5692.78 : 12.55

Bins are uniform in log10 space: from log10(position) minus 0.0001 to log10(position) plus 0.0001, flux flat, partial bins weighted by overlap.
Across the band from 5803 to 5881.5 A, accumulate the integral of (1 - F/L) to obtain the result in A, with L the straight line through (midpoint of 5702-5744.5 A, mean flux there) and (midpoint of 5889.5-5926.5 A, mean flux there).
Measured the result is 2.7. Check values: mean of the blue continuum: 11.8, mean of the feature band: 10.4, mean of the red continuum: 10.3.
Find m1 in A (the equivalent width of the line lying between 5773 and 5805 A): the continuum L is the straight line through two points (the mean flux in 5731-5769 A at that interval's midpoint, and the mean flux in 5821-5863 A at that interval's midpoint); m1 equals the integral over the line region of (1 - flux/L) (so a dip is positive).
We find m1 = 2.5 A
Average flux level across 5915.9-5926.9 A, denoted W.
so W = 10.5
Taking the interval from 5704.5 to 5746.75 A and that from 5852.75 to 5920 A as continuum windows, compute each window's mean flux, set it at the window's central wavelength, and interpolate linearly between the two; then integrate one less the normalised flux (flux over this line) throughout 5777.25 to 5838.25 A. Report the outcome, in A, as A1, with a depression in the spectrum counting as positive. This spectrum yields 4.2 A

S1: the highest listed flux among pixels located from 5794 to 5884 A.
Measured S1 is 11.61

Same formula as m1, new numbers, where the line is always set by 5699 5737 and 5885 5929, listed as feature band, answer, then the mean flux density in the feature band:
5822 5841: 0.99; 10.3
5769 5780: 1.00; 10.4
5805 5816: 0.86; 10.2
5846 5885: 0.51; 10.4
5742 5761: 0.05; 11.6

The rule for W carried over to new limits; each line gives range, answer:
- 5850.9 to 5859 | 10.5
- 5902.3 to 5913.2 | 10.1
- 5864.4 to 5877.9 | 10.4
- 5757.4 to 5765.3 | 11.2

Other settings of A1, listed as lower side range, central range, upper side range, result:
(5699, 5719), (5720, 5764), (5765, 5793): 0.37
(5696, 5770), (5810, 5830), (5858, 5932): 0.65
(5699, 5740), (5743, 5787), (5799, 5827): 0.76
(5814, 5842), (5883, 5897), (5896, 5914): 0.40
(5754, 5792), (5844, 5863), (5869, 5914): -0.35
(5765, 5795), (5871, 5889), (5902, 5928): -0.43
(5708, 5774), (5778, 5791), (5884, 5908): 1.47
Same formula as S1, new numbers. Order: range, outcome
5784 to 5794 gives 10.31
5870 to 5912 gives 12.17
